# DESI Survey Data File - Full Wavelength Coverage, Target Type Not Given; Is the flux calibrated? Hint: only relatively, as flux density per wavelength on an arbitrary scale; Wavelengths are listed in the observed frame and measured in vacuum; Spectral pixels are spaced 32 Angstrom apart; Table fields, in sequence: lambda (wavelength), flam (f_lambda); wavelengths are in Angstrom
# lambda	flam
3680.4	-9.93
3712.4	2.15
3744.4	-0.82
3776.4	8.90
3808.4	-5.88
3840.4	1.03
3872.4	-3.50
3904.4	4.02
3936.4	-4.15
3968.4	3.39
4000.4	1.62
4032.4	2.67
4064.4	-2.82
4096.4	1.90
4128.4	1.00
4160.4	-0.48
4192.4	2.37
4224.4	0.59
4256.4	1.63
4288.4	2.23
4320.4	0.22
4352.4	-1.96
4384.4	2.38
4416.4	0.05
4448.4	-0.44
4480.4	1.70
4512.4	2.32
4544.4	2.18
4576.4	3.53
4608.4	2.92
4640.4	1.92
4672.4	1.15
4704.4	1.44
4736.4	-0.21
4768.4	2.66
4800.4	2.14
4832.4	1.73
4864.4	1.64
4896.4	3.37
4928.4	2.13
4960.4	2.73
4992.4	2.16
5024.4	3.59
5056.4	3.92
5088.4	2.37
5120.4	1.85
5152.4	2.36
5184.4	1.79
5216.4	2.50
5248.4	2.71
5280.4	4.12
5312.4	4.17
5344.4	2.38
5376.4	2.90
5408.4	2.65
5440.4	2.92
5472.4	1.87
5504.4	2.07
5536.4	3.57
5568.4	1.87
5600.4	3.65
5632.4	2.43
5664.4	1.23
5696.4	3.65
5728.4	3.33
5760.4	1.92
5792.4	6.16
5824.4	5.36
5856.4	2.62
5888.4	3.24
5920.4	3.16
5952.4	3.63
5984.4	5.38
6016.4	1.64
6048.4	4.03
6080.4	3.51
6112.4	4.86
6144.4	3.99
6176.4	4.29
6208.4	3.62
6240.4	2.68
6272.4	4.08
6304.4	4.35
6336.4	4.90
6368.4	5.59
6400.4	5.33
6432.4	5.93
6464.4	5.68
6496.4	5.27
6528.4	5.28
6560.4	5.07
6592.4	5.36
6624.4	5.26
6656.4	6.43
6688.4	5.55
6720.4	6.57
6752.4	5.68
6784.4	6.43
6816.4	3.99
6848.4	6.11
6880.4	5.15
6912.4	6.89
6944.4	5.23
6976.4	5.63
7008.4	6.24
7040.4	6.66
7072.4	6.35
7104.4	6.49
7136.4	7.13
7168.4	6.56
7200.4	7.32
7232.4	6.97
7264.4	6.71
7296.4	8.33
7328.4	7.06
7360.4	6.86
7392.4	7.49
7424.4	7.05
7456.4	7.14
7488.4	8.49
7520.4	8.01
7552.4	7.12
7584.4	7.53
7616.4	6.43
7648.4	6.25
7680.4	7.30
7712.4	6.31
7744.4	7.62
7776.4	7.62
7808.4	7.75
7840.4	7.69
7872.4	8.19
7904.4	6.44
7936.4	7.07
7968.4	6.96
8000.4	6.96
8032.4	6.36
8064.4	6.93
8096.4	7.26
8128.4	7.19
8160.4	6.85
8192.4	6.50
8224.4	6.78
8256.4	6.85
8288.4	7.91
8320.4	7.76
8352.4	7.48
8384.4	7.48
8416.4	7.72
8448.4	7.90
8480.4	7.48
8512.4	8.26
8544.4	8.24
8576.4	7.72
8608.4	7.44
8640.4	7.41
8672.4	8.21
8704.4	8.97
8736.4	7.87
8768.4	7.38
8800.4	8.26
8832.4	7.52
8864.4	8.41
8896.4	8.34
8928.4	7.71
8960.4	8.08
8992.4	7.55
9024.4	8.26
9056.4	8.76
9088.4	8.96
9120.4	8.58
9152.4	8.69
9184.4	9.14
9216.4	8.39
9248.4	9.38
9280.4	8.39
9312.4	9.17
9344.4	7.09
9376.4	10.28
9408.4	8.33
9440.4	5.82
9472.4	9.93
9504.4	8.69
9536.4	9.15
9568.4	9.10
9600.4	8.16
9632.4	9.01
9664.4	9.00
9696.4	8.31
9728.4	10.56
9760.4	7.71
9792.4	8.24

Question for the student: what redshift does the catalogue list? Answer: 0.58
